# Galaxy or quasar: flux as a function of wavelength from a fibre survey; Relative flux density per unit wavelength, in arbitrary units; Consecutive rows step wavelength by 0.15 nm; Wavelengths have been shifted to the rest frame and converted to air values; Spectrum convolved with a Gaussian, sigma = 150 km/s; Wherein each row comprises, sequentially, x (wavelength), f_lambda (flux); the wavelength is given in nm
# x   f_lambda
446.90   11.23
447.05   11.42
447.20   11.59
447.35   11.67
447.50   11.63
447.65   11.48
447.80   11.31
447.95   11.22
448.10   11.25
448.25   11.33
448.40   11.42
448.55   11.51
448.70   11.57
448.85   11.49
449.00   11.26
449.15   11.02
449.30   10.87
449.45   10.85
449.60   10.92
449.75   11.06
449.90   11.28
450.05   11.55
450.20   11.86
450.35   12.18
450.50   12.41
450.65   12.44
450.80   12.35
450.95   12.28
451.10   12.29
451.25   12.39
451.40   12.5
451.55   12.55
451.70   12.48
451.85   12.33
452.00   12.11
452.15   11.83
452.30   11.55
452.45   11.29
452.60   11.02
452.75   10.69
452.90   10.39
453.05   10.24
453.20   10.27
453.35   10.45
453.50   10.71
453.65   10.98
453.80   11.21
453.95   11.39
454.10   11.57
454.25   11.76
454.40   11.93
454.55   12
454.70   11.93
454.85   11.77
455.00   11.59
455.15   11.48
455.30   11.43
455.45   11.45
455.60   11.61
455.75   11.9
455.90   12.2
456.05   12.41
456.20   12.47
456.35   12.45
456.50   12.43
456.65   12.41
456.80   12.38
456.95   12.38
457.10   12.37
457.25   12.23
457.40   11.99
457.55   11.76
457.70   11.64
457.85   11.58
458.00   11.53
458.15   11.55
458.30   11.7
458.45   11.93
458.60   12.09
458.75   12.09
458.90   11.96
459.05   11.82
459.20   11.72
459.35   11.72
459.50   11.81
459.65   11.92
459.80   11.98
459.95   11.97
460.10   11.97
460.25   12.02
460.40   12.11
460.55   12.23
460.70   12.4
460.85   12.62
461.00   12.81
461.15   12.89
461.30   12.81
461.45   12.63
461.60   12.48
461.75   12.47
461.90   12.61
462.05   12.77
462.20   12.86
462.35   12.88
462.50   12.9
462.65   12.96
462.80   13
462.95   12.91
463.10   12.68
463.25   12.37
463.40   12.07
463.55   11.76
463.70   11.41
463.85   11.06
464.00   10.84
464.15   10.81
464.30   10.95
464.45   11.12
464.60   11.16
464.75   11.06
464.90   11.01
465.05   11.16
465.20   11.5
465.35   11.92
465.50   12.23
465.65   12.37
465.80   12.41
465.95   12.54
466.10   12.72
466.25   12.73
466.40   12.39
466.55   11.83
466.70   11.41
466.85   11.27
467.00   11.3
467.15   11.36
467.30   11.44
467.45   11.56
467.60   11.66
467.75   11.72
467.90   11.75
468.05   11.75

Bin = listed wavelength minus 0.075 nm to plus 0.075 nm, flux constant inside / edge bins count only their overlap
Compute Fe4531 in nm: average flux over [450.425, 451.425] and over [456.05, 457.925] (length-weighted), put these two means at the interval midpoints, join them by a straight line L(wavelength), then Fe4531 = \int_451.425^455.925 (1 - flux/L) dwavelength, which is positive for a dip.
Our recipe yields 0.30 nm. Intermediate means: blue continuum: 12.4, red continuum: 12.2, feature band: 11.5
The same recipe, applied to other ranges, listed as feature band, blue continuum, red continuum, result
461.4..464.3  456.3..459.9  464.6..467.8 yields -0.10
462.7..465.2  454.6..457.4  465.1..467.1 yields 0.09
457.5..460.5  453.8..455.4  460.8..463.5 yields 0.10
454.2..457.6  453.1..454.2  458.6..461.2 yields -0.20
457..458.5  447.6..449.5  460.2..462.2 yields 0.04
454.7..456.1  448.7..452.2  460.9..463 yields 0.06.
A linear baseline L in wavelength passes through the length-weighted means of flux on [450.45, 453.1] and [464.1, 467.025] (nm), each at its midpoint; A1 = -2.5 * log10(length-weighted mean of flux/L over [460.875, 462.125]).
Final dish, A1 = -0.08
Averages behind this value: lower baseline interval 11.9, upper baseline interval 11.7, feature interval 12.7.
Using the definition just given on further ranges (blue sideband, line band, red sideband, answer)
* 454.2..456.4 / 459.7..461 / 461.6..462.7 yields 0.029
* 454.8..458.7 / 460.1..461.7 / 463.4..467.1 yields -0.061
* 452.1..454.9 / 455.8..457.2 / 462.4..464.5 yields -0.087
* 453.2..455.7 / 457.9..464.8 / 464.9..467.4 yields -0.035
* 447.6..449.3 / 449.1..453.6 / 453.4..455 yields -0.011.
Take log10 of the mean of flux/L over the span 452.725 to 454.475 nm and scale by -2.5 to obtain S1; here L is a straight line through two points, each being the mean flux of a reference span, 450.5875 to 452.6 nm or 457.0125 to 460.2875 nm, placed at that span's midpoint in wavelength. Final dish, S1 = 0.103 mag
